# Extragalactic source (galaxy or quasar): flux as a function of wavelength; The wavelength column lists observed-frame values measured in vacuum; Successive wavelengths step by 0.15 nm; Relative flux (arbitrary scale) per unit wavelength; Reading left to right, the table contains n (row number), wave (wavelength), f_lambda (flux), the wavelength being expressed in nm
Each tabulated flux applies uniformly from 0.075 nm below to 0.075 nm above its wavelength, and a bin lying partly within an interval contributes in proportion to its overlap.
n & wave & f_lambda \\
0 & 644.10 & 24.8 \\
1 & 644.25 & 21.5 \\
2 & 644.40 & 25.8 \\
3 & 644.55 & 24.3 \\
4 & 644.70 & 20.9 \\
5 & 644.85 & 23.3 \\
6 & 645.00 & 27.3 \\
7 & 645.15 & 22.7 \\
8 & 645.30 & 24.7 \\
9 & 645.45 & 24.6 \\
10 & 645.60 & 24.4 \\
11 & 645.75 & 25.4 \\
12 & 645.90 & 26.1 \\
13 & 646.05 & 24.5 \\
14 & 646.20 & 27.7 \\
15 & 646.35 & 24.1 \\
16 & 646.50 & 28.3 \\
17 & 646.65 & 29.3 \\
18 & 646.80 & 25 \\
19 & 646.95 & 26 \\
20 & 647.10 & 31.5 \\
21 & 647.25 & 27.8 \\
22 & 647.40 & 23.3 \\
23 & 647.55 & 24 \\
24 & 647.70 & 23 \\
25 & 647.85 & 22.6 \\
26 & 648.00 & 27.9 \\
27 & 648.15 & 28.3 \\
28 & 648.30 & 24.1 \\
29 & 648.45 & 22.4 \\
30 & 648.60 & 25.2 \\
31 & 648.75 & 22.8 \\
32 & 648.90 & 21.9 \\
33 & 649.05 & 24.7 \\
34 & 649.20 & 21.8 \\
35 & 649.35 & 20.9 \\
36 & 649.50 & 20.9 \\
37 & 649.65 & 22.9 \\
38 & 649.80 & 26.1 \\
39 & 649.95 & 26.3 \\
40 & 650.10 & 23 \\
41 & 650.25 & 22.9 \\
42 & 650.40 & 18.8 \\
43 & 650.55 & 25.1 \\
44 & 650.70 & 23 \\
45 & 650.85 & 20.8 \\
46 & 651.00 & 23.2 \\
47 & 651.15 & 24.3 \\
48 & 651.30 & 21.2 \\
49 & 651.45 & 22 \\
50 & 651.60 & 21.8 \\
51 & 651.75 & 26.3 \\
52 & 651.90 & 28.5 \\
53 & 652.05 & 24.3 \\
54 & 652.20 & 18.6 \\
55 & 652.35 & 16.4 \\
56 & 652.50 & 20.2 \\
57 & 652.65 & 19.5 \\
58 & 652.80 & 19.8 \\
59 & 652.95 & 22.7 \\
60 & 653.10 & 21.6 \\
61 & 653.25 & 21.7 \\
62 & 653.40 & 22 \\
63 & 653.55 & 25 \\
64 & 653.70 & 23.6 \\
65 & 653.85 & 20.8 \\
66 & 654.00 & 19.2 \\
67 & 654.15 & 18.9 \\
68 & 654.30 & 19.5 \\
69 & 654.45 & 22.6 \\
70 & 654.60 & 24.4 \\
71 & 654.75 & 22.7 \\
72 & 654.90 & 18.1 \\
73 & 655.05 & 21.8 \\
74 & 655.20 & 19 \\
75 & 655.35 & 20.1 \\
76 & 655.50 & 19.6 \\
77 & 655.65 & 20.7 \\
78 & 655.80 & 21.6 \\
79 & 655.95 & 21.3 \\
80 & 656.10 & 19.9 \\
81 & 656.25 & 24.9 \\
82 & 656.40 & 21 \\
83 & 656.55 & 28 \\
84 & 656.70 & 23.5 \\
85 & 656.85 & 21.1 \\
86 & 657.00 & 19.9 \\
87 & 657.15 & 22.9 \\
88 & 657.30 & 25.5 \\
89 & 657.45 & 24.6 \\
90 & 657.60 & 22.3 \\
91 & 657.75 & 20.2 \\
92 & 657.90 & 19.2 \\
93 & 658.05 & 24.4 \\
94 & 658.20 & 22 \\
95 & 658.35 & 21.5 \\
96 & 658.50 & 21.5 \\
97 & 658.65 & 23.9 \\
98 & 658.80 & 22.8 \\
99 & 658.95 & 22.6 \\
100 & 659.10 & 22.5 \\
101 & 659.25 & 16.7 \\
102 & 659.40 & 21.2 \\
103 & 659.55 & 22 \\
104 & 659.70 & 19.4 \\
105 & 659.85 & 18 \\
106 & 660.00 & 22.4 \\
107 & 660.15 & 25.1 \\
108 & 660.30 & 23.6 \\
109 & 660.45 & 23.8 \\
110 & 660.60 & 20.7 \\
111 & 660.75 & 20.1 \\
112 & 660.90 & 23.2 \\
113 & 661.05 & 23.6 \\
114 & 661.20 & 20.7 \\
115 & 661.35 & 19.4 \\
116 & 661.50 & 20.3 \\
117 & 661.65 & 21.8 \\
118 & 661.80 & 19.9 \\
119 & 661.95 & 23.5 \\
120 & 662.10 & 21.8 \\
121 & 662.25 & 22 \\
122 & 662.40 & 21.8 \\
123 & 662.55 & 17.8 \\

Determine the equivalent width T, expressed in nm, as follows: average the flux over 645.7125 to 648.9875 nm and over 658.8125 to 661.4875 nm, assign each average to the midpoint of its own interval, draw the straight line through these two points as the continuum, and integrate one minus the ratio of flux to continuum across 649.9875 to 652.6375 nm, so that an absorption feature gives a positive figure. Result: 0.21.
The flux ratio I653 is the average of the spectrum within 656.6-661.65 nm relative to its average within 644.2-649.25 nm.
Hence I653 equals 0.88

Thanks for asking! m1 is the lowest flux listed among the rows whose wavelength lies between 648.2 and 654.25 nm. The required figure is 16.4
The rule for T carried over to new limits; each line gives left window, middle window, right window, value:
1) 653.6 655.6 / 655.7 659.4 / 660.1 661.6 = -0.143 nm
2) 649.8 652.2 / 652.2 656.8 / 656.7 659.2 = 0.307 nm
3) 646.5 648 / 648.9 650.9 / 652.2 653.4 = 0.037 nm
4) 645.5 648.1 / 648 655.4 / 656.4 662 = 0.621 nm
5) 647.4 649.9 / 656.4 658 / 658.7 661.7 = -0.041 nm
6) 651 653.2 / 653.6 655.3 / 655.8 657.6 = 0.108 nm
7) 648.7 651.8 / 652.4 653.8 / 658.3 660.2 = 0.046 nm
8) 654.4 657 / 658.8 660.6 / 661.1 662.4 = -0.015 nm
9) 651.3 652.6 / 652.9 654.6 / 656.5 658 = 0.047 nm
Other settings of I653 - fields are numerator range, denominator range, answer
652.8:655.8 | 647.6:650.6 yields 0.90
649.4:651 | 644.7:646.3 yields 0.92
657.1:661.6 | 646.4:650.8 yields 0.89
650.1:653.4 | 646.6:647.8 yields 0.85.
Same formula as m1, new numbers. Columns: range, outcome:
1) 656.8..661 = 16.7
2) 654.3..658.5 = 18.1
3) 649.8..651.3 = 18.8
